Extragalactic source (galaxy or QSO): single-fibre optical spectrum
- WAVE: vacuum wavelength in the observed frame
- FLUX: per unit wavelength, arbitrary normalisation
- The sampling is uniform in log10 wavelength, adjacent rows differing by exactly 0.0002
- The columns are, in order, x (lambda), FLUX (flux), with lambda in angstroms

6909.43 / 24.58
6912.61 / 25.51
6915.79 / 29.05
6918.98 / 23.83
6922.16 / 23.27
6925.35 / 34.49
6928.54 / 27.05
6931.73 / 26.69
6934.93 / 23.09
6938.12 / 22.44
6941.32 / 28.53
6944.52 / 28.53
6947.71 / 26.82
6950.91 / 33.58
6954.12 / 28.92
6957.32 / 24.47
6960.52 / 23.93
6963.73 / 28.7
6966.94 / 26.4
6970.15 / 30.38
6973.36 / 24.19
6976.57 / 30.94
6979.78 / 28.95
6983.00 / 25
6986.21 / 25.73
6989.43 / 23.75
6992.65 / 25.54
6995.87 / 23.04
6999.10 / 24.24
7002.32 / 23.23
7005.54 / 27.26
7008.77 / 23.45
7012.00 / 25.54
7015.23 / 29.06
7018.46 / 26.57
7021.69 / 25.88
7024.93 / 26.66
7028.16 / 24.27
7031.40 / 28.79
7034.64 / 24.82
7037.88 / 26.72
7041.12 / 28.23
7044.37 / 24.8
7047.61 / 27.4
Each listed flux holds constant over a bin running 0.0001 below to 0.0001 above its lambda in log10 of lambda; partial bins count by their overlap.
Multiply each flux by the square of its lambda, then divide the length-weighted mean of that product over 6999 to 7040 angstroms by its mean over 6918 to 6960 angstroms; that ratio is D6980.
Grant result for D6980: 0.98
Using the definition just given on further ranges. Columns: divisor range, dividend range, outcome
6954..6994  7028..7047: 1.01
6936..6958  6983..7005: 0.90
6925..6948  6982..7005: 0.93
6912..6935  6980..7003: 0.94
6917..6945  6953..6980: 1.05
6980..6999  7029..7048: 1.09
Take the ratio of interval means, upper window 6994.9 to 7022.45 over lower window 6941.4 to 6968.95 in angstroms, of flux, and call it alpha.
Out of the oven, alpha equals 0.9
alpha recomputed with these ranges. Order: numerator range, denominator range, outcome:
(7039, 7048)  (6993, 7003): 1.12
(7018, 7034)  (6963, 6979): 0.94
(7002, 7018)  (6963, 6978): 0.93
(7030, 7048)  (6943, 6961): 0.96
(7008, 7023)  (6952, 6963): 1.00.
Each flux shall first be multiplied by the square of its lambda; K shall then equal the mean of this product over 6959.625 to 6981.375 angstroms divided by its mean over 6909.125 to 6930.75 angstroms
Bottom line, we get 1.04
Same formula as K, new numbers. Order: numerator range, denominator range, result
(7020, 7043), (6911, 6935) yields 1.02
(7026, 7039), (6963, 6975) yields 0.97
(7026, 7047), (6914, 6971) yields 1.00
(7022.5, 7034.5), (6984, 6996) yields 1.08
